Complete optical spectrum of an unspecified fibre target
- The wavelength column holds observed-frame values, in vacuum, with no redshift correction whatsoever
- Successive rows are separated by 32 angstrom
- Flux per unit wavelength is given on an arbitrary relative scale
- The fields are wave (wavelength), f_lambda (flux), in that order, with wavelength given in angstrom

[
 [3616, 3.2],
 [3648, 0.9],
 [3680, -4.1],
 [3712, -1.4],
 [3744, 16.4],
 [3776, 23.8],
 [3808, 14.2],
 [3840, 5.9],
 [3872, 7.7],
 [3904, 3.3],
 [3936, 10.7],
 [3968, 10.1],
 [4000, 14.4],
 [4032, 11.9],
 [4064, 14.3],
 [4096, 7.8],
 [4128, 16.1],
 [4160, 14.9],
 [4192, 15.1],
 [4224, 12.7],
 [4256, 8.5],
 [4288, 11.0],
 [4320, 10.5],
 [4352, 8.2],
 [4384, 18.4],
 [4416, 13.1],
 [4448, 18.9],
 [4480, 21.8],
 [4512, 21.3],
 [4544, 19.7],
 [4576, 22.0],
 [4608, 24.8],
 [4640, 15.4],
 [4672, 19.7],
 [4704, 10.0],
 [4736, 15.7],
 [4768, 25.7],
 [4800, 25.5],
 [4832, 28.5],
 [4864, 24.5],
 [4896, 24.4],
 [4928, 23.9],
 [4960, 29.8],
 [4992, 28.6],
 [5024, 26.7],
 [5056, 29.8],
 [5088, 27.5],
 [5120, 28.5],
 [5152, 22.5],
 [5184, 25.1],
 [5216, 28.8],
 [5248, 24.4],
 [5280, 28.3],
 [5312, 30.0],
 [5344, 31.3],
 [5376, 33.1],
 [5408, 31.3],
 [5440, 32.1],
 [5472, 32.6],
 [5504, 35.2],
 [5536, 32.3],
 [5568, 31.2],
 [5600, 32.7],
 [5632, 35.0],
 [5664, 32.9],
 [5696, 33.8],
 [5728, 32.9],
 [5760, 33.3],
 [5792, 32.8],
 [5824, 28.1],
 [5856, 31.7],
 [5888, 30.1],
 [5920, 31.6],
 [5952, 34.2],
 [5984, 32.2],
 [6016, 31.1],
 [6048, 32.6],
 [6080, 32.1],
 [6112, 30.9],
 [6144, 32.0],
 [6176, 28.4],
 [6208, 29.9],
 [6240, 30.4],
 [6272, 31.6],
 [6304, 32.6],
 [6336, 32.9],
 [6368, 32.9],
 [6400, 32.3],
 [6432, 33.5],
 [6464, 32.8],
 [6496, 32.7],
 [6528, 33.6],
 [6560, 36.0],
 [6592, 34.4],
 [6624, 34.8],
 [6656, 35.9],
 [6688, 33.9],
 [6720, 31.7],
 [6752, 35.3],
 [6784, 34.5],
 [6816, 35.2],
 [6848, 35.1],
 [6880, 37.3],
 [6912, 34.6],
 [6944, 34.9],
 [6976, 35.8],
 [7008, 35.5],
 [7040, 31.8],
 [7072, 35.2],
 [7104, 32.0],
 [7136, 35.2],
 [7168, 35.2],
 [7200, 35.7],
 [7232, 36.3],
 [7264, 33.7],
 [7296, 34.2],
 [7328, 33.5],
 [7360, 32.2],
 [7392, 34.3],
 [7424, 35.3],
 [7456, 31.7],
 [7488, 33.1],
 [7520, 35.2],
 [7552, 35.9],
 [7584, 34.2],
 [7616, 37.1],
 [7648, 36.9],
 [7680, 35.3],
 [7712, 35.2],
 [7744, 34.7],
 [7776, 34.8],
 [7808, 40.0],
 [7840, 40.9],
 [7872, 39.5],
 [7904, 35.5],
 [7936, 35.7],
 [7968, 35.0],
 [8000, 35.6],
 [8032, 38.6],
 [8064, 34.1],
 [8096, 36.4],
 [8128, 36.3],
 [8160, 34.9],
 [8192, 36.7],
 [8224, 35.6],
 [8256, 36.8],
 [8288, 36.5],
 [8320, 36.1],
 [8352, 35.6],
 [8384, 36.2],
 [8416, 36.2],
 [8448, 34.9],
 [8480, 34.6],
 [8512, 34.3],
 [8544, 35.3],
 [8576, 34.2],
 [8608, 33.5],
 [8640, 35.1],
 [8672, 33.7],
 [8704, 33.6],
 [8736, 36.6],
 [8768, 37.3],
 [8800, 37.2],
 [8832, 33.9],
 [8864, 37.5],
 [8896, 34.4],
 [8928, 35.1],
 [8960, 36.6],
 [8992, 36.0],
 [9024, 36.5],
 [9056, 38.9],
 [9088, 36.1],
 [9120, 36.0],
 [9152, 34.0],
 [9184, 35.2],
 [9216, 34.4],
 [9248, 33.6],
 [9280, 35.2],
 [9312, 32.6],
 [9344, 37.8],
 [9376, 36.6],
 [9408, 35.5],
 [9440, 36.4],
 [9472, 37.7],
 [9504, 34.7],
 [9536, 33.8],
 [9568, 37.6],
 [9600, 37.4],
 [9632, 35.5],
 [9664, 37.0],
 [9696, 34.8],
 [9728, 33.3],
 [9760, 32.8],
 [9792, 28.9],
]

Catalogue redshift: 0.19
